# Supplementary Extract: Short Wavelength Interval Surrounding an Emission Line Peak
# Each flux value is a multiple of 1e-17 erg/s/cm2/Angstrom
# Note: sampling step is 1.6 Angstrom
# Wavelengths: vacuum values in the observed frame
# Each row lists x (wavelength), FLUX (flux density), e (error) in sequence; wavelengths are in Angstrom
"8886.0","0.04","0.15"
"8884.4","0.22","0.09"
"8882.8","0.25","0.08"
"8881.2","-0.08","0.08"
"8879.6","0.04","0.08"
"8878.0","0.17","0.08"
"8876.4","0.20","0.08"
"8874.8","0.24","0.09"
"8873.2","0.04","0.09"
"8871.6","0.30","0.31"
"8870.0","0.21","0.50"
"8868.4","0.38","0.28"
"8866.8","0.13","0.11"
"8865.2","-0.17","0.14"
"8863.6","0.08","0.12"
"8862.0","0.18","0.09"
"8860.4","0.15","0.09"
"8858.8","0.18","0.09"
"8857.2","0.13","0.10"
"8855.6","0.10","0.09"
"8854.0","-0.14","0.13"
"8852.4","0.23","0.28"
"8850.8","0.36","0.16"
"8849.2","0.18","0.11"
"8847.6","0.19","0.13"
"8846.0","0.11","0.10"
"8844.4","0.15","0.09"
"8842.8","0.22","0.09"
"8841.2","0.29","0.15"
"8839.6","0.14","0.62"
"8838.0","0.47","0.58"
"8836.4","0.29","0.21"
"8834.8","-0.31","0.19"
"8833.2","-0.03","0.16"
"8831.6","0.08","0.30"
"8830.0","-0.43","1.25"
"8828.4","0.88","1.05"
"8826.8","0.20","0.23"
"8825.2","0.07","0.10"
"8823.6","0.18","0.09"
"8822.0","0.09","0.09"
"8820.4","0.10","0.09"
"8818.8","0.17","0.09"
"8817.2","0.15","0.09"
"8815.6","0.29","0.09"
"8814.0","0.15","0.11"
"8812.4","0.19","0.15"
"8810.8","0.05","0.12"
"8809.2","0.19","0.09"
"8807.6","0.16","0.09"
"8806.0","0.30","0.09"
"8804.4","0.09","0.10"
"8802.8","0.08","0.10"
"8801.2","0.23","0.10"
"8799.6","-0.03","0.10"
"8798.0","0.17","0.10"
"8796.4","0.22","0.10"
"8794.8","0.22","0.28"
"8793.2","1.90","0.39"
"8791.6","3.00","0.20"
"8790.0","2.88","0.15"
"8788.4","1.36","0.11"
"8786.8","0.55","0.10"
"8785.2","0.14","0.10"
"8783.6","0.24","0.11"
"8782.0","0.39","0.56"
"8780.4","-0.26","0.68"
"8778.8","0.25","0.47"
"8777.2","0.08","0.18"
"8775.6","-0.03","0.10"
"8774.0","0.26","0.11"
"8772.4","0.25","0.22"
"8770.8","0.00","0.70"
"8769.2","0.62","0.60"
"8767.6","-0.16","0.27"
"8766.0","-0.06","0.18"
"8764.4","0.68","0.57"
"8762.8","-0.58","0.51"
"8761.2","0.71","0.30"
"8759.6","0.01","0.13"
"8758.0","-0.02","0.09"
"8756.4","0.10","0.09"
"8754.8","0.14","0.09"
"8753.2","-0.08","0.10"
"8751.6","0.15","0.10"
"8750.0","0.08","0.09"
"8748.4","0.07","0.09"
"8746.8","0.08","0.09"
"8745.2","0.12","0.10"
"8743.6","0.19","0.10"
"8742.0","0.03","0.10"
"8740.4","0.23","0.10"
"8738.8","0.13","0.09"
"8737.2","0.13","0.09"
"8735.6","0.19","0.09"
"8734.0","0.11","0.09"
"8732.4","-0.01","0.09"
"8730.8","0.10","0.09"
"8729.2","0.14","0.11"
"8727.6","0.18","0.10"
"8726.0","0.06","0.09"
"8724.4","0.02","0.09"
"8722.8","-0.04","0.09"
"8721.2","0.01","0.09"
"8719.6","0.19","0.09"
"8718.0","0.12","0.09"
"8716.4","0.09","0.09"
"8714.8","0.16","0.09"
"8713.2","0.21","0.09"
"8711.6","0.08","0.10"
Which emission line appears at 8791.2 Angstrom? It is [O III]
